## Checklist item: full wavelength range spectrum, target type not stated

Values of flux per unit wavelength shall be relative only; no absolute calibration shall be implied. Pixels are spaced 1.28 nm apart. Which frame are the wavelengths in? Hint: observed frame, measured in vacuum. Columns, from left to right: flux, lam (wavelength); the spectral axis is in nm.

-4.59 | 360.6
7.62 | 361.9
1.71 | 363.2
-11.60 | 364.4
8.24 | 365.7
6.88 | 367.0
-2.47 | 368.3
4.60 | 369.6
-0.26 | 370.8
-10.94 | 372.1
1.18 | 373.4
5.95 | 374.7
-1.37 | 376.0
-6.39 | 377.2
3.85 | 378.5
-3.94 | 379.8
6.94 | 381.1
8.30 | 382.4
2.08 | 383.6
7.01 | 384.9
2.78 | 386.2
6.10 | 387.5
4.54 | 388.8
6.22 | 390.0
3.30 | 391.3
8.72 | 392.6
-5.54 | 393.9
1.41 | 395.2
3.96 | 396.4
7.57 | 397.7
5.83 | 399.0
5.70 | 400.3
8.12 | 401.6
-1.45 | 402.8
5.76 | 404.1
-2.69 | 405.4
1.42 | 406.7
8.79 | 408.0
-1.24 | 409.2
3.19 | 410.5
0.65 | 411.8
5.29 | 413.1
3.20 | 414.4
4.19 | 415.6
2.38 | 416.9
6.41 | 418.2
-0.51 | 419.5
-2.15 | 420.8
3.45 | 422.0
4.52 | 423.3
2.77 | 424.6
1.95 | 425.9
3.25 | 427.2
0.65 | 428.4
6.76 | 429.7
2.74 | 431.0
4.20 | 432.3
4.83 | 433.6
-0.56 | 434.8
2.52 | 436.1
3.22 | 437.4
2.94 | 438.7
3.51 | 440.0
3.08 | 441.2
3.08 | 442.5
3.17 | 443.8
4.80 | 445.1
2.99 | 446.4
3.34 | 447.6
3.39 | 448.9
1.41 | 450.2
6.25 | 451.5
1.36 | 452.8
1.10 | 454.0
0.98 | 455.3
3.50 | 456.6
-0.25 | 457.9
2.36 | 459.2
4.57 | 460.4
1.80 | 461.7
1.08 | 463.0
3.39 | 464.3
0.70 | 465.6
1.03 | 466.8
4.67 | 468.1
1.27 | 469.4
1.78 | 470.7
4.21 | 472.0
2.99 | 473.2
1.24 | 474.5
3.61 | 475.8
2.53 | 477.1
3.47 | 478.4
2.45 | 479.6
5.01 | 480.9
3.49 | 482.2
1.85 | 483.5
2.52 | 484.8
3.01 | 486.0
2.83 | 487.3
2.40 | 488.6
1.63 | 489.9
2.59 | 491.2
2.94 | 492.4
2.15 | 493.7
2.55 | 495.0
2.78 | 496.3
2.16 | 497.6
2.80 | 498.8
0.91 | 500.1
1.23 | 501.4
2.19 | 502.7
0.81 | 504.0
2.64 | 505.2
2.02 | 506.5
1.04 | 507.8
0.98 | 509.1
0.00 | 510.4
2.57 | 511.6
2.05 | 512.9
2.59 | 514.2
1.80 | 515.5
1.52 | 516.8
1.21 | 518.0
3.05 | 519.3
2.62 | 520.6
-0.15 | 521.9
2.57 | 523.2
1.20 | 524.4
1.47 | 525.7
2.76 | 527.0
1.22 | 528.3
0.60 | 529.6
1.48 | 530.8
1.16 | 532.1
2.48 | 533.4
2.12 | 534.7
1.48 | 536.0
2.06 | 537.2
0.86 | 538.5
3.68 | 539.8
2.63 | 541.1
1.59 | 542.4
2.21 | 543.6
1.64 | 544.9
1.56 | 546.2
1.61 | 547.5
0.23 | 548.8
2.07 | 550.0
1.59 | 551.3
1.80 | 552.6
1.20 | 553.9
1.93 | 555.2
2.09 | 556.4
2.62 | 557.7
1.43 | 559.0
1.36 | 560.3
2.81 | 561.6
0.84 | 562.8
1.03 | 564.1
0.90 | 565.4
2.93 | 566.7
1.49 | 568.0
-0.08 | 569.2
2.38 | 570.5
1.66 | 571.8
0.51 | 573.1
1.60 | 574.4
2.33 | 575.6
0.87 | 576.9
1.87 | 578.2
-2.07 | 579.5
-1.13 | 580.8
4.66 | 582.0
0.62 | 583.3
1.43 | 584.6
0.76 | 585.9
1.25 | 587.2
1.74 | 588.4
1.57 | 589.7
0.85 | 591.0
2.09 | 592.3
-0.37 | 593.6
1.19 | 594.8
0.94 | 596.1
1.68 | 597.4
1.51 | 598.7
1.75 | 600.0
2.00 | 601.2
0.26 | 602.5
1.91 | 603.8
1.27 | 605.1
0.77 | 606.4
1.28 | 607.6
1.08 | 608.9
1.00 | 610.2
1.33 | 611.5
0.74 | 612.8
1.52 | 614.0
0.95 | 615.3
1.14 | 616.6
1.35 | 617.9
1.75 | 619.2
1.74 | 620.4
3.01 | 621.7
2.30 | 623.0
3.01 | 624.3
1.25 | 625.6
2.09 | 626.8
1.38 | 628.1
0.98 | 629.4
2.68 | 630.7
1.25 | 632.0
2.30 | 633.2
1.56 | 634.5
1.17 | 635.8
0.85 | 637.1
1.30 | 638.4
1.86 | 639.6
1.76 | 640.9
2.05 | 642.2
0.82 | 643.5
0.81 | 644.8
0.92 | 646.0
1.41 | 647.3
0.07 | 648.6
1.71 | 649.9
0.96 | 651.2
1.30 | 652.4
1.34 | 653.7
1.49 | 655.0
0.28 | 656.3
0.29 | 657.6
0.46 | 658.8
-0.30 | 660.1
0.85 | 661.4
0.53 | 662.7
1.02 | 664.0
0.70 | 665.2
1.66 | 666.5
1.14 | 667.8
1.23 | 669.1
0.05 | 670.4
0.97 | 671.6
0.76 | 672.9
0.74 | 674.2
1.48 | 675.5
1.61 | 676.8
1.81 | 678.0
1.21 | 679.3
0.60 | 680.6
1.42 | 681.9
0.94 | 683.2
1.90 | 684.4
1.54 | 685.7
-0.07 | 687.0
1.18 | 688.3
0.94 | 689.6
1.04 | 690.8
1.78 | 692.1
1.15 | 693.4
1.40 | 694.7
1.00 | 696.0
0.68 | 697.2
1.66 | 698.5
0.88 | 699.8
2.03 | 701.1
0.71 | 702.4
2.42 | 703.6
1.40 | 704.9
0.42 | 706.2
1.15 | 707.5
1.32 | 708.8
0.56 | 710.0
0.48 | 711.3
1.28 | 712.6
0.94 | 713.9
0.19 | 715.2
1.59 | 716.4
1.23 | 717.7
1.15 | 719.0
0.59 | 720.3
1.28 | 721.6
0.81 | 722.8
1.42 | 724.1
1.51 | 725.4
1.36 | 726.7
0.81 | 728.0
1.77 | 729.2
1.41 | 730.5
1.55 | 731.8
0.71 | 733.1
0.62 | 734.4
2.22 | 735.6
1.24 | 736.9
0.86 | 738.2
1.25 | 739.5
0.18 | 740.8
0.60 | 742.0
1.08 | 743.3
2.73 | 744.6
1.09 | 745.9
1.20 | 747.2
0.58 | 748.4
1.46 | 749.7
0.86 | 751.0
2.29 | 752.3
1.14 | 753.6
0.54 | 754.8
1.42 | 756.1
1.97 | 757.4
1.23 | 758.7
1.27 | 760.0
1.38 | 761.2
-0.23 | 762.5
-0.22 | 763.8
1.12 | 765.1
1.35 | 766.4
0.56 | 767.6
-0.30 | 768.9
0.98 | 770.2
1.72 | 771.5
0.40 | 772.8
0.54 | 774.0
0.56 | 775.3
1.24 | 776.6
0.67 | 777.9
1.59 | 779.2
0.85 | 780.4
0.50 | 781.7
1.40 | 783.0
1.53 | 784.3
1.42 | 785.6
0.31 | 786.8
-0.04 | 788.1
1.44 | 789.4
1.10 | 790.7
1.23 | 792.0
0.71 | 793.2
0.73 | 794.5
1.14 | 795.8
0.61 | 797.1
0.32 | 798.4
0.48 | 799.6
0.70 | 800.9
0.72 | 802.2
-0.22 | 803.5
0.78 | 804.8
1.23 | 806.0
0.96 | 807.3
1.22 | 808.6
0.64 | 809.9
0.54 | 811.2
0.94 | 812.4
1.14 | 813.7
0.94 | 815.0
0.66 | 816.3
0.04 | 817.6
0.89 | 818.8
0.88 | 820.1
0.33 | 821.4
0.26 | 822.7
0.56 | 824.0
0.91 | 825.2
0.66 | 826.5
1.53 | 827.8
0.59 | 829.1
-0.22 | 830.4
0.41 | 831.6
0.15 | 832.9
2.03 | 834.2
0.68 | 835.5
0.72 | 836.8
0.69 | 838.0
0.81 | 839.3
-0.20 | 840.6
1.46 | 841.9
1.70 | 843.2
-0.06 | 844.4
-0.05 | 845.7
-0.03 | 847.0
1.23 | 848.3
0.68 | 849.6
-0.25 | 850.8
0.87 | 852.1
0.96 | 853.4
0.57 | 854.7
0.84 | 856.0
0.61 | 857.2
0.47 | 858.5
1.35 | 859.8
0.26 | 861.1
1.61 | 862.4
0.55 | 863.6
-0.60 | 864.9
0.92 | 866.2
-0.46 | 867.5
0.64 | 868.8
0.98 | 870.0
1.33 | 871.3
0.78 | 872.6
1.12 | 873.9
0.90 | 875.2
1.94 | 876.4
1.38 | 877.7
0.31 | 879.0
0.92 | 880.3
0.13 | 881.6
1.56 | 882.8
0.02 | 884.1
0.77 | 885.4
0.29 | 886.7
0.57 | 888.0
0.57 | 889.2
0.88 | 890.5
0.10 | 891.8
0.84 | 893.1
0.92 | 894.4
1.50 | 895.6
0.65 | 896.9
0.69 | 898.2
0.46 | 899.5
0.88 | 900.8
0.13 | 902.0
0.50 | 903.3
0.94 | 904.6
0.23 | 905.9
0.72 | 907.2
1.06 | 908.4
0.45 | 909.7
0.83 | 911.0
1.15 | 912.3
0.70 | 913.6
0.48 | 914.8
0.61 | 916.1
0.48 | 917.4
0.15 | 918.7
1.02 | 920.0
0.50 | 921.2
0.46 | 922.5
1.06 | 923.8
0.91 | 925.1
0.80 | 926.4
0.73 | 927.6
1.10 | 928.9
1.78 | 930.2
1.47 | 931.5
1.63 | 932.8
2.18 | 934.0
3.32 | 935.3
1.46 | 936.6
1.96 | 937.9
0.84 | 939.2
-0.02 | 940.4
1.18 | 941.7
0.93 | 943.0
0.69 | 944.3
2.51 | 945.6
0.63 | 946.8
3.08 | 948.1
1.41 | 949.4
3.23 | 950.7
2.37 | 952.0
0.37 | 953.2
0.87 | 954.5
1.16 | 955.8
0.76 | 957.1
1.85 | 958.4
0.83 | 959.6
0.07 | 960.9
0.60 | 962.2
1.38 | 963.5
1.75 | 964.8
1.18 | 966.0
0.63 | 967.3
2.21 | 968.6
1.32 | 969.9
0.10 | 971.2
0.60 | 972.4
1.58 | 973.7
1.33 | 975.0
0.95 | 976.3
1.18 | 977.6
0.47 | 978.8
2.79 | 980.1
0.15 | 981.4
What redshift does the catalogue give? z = 1.51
